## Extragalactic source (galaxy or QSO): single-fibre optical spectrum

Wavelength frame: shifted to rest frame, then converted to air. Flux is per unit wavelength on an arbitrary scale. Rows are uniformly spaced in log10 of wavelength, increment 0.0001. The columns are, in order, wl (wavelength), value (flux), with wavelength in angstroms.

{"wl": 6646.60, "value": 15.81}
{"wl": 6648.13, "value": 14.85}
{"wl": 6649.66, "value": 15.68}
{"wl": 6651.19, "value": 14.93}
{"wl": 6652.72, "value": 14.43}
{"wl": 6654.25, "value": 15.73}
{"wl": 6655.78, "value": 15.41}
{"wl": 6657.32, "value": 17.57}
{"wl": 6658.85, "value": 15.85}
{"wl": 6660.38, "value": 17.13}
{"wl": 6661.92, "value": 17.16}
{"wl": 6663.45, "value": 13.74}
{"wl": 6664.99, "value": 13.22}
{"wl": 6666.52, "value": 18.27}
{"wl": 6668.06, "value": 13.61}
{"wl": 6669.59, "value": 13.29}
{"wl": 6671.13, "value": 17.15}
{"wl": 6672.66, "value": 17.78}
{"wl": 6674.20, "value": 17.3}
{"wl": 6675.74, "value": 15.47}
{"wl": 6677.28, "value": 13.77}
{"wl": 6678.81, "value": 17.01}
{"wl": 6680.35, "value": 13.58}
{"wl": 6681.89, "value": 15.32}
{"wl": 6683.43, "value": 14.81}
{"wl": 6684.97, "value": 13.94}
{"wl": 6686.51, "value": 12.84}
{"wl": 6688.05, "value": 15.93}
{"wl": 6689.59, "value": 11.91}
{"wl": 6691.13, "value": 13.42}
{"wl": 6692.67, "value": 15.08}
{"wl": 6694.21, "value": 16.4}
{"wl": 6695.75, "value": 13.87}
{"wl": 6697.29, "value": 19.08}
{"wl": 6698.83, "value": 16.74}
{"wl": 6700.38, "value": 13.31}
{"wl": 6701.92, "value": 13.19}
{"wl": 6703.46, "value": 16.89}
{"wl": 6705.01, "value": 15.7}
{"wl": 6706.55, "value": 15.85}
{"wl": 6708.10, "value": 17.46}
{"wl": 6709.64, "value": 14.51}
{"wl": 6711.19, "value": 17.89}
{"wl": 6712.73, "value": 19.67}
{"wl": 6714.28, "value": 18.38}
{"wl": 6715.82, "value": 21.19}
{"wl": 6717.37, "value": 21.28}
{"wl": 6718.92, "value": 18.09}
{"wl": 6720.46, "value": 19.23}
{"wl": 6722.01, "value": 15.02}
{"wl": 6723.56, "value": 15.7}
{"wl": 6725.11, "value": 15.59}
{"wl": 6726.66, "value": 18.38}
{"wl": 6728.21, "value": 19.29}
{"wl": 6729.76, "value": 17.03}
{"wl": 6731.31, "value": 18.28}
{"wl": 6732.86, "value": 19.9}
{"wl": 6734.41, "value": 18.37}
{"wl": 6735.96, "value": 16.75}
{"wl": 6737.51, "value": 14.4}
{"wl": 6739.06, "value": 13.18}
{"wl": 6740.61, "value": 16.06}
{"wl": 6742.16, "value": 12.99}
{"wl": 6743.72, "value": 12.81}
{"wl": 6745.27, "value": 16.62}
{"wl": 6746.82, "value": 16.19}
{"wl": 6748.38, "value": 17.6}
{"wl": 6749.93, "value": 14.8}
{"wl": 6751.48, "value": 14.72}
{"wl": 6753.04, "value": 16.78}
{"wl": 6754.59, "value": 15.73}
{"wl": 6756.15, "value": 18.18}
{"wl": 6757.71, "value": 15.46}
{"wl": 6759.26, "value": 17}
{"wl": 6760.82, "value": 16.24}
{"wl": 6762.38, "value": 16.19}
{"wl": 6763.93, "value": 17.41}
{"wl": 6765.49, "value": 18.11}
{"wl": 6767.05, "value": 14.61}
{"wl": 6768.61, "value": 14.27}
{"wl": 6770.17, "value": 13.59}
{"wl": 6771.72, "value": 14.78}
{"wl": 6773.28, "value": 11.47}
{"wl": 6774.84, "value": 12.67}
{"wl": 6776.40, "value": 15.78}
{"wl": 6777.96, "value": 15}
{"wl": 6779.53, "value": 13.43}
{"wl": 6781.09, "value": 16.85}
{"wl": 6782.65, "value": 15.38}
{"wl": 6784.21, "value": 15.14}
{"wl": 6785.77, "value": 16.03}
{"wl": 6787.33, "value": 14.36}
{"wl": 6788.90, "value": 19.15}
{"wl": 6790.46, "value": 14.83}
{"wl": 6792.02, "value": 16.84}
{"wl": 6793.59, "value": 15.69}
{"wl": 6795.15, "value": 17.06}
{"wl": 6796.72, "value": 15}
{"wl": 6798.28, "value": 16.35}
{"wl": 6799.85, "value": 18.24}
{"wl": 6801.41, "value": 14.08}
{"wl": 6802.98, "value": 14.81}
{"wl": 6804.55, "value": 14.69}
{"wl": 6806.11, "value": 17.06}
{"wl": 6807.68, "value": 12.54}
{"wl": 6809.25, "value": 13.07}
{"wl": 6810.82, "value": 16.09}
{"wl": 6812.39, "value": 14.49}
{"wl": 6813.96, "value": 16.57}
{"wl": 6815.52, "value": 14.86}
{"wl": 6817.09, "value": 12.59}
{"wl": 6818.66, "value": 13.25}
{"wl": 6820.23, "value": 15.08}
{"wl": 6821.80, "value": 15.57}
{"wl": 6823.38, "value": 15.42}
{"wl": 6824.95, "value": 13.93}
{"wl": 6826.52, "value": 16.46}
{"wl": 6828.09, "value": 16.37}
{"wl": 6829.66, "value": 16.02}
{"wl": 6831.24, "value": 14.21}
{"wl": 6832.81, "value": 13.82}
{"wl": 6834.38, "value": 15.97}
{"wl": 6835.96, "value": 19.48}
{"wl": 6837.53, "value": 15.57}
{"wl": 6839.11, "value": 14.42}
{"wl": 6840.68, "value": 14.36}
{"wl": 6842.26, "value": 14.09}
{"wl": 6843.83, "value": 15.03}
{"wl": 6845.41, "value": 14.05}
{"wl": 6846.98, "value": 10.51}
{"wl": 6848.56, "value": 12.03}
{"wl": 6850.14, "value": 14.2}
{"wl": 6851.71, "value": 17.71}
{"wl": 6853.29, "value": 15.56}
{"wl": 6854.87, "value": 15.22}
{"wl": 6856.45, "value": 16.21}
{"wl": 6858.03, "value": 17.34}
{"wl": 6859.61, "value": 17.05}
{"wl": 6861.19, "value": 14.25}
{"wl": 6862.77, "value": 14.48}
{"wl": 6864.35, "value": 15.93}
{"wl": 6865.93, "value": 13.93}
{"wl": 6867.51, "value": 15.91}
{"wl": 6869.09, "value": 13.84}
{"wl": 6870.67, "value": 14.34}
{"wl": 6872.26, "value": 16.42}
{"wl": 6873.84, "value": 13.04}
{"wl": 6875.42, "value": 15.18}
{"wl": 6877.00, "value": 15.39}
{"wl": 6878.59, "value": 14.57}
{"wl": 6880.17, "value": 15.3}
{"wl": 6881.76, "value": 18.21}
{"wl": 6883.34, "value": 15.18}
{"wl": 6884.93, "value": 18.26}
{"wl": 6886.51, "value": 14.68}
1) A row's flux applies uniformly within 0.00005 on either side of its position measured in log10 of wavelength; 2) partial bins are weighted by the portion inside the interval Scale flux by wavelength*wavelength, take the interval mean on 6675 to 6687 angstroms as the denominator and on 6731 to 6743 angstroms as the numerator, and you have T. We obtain 1.12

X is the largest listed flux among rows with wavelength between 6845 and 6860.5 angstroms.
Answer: 17.71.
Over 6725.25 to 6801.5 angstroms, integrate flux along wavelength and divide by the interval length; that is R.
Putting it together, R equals 15.9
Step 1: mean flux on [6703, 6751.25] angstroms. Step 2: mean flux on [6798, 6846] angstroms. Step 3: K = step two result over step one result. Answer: 0.89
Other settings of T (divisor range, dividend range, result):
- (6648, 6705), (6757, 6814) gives 1.04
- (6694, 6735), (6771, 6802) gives 0.91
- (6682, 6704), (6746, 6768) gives 1.12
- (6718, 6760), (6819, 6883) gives 0.95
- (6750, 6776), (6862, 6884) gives 1.01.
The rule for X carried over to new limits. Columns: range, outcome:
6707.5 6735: 21.28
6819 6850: 19.48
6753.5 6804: 19.15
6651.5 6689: 18.27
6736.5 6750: 17.6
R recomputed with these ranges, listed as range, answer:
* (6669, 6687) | 15.2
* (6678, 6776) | 16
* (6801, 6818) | 14.6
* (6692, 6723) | 16.9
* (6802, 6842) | 15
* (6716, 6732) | 17.9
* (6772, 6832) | 15.2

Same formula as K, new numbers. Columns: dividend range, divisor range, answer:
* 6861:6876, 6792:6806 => 0.93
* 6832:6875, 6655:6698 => 0.98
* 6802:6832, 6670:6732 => 0.91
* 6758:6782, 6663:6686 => 1.00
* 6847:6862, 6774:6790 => 0.99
